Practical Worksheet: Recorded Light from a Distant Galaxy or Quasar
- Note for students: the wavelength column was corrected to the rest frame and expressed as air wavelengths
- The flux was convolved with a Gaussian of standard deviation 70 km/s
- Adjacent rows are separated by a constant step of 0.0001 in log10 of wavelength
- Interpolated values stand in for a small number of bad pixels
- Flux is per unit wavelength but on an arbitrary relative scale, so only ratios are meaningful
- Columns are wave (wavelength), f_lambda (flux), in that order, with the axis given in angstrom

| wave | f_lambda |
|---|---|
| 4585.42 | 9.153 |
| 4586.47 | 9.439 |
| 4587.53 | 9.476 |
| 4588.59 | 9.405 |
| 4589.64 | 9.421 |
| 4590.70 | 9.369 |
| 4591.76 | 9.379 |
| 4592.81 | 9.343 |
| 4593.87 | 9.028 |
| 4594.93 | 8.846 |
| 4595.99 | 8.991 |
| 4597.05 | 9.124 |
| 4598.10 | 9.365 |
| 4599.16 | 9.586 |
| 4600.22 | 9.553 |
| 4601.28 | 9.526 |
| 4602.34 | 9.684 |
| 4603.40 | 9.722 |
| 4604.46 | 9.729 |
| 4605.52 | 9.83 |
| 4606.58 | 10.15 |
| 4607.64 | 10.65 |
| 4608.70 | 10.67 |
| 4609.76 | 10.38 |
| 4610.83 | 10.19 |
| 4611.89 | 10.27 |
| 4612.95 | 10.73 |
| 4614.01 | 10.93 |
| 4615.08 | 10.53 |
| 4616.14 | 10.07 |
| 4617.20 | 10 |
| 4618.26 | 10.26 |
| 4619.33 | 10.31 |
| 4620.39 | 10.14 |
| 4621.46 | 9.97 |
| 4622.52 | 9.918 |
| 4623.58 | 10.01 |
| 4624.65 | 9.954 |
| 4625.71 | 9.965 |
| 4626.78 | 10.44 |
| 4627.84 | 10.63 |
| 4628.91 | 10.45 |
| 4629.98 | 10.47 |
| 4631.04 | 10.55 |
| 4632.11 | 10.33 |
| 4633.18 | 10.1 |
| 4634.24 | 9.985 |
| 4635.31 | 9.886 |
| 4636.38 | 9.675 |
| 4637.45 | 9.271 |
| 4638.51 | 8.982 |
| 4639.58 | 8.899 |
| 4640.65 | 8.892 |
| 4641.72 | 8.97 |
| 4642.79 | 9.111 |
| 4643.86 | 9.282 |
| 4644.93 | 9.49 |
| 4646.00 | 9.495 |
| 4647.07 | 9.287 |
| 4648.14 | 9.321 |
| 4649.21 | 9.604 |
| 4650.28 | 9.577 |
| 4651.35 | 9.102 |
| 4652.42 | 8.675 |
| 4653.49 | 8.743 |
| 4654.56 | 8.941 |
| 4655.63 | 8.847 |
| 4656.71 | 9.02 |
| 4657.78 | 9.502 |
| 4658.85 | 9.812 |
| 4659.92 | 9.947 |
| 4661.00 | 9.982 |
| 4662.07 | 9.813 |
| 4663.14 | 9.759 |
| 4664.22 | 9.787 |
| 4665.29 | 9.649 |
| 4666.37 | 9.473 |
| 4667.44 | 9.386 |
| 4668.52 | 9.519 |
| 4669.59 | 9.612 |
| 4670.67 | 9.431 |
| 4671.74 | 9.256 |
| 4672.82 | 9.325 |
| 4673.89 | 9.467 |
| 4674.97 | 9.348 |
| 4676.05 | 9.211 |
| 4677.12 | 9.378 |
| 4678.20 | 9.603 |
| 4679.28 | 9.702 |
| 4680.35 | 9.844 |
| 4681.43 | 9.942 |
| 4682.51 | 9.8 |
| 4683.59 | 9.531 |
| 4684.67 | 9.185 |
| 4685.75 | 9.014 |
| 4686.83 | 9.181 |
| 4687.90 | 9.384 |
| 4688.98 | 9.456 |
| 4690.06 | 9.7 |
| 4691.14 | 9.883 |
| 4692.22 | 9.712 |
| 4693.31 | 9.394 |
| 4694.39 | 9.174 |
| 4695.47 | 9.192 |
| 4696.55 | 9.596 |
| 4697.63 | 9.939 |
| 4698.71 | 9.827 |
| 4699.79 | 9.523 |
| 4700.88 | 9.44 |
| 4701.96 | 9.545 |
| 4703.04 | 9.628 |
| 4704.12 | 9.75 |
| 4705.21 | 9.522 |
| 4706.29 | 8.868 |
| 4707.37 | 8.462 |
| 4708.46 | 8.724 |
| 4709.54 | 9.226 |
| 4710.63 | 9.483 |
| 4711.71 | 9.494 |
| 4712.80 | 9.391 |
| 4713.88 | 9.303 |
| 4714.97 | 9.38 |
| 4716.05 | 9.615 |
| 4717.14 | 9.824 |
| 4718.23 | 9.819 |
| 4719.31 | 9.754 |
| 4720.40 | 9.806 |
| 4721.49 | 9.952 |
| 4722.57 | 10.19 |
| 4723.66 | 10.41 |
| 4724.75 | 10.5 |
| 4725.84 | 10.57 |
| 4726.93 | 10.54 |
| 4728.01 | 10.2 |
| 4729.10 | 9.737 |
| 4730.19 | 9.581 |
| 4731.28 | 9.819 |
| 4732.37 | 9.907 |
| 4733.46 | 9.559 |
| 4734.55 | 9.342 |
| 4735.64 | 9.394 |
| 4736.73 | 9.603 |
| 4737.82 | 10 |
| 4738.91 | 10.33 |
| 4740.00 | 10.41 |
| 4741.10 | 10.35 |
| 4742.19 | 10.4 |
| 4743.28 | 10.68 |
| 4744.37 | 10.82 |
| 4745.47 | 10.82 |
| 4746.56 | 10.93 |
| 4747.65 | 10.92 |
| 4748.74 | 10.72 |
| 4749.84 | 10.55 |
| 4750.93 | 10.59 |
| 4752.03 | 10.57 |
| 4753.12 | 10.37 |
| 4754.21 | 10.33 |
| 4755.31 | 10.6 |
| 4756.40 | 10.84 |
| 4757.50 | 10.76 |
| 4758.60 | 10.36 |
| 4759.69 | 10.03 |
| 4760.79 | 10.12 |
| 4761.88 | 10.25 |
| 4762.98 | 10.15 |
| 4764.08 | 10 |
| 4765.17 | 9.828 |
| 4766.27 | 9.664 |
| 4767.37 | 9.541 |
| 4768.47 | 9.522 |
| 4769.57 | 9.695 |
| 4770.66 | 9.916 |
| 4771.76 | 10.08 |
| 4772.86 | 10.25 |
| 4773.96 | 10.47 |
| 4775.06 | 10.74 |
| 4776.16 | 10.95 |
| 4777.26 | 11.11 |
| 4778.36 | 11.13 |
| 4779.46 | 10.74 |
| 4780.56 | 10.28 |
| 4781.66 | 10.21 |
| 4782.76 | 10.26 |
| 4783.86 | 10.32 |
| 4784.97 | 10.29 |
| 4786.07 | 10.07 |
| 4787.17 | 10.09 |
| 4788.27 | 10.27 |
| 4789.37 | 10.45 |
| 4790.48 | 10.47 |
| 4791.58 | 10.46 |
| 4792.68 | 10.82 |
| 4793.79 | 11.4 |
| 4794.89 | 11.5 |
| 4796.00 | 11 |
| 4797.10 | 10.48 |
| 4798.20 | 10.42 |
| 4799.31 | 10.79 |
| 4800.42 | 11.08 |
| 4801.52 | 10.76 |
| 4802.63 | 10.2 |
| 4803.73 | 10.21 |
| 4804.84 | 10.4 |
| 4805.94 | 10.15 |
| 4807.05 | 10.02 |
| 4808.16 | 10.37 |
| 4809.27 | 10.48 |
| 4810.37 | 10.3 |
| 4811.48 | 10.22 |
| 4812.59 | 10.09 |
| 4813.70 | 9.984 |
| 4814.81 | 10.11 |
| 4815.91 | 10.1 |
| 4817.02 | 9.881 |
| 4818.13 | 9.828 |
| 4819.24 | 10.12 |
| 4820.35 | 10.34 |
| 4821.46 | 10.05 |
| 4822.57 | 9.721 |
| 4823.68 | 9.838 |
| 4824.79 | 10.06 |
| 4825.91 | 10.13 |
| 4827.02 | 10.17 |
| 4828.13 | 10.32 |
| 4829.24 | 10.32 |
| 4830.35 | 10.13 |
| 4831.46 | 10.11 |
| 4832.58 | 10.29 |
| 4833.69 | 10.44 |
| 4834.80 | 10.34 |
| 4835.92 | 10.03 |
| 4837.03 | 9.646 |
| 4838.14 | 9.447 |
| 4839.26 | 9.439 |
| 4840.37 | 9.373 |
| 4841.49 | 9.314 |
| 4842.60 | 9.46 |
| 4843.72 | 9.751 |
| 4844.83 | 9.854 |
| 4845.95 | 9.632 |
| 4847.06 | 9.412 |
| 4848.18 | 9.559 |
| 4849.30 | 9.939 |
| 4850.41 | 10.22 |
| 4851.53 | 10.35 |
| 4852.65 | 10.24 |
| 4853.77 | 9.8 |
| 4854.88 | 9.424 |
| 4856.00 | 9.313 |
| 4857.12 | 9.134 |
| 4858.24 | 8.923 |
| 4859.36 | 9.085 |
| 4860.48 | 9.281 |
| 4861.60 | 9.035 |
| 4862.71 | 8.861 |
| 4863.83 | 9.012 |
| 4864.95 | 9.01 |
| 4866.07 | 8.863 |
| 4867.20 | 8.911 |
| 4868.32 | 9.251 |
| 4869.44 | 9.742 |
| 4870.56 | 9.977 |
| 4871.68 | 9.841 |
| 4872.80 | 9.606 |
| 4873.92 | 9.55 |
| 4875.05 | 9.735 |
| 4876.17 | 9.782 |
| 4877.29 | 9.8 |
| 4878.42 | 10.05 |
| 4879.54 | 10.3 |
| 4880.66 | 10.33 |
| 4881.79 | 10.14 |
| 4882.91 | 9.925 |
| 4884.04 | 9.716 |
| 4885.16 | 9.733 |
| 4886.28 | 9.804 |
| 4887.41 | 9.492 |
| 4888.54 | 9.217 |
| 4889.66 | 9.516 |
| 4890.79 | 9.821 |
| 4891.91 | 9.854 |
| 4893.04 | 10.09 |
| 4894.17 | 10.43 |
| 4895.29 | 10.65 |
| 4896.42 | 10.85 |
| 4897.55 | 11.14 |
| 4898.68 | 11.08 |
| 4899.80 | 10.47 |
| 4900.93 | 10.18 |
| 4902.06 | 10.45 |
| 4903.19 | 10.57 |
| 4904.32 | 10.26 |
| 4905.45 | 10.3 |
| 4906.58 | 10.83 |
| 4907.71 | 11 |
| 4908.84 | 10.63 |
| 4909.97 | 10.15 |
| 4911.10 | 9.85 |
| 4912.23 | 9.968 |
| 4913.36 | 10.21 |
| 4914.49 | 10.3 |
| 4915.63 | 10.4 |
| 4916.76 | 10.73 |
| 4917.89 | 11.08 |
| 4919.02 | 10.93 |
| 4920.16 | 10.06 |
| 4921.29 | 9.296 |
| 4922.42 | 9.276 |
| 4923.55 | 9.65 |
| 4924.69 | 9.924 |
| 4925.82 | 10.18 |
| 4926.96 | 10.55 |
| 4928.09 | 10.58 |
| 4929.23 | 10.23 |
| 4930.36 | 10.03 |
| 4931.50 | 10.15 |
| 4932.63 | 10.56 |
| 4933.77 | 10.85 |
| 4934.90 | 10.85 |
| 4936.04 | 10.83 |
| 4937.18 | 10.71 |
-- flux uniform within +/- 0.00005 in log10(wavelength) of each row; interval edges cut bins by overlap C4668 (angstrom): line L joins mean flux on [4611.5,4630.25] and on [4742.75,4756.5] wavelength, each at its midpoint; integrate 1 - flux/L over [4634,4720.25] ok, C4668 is 8.4 angstrom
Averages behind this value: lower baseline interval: 10.3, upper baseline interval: 10.7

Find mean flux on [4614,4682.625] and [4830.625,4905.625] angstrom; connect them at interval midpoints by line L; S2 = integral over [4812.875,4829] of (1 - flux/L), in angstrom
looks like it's -0.5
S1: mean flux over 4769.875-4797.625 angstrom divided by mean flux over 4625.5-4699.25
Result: 1.10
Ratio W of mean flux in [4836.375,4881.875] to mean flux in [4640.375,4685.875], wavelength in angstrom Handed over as 1.02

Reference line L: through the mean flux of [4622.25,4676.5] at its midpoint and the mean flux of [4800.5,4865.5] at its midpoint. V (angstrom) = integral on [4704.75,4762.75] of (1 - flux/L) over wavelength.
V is -1.9 angstrom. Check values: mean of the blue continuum 9.57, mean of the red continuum 9.87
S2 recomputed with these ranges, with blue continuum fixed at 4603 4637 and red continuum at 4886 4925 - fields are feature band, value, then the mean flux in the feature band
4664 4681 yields 1.2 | 9.5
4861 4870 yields 1.0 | 9.09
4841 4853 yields 0.5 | 9.79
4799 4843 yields 0.6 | 10.1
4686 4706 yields 1.4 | 9.53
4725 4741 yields 0.4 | 9.95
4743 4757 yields -0.6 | 10.7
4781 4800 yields -0.6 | 10.5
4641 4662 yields 1.9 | 9.31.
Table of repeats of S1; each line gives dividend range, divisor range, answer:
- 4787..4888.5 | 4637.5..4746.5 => 1.04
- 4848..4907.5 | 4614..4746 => 1.02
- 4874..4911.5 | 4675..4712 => 1.08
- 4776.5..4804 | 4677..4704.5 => 1.11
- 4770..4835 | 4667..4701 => 1.09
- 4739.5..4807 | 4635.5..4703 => 1.11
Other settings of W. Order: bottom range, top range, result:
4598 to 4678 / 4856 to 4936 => 1.03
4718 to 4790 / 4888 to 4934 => 1.00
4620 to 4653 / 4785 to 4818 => 1.08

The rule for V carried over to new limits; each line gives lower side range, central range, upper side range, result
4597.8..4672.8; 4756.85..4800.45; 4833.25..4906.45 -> -2.71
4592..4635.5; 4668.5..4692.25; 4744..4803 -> 1.63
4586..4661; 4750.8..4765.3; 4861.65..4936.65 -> -0.68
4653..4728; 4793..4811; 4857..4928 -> -1.51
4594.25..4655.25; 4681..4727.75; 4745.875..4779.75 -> 2.41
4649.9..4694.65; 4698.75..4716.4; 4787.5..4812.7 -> 0.74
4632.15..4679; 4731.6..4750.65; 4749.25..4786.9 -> -0.34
